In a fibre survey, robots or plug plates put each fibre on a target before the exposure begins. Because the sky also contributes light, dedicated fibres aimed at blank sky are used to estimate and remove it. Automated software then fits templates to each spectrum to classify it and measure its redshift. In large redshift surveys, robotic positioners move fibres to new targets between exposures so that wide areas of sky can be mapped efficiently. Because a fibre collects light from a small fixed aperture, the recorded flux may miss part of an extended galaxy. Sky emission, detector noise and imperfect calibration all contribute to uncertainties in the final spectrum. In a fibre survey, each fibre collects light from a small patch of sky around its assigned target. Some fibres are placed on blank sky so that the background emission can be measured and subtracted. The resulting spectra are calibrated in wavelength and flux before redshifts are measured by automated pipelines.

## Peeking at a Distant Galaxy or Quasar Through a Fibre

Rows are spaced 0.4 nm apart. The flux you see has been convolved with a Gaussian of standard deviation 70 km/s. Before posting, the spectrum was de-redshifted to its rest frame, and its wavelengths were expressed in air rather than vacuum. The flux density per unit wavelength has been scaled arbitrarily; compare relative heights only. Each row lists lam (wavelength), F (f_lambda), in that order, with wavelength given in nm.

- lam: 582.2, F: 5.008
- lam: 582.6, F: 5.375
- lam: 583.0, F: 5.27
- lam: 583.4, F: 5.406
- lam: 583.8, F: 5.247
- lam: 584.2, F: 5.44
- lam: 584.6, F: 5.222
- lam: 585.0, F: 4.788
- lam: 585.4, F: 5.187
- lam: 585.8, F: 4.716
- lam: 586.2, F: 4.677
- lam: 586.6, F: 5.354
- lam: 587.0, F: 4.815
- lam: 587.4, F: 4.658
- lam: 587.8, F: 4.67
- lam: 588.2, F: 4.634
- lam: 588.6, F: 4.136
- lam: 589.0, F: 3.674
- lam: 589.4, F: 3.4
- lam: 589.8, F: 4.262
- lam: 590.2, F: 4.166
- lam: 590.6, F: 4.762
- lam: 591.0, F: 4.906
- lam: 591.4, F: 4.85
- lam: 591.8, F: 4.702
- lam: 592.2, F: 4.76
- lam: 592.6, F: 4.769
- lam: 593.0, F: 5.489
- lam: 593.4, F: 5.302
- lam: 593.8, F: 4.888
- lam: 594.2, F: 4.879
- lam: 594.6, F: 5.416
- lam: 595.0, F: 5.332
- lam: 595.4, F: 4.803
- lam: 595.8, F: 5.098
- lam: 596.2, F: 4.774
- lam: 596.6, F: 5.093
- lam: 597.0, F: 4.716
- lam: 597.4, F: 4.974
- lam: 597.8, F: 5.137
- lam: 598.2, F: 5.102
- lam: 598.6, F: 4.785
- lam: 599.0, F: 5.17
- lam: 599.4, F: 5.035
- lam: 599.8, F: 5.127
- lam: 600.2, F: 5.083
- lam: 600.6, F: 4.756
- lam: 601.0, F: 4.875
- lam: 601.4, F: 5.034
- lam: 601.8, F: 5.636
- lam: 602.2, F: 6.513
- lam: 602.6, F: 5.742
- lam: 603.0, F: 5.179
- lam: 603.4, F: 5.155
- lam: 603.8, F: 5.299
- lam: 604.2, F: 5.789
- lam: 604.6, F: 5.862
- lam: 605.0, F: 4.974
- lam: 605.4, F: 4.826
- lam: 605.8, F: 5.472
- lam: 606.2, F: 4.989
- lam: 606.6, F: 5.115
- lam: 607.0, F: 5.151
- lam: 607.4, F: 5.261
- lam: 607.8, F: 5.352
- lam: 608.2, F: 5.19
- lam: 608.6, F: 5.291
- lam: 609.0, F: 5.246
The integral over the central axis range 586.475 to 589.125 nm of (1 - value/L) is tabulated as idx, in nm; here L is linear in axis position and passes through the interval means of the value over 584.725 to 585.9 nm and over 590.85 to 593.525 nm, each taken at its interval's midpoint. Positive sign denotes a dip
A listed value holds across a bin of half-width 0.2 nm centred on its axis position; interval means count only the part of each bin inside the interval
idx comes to 0.20 nm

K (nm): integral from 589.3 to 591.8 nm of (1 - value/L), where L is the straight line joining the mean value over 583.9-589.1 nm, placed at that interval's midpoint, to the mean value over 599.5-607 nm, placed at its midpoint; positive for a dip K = 0.24 nm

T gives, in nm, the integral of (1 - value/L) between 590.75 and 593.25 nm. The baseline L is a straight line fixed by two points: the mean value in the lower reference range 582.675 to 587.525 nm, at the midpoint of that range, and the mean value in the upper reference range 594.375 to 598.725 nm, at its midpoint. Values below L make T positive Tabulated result 0.06 nm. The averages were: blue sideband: 5.08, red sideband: 5.02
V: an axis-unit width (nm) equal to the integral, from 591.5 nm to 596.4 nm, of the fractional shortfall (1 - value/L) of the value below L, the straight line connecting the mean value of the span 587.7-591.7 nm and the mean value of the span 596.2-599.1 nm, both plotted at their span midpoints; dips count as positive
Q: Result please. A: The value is -0.35 nm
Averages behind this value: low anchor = 4.35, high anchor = 4.98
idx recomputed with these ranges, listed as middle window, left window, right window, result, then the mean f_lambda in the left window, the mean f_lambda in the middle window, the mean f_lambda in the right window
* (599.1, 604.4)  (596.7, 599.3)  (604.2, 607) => -0.214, 4.99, 5.32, 5.24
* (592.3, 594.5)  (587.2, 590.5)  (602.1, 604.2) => -0.202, 4.22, 5.07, 5.55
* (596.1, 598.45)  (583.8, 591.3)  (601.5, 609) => 0.036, 4.66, 4.97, 5.37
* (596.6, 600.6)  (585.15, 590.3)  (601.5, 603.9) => 0.208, 4.5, 5.01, 5.58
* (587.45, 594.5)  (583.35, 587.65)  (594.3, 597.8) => 0.579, 5.03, 4.62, 5.03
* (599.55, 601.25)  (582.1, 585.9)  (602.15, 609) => 0.107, 5.18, 4.96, 5.33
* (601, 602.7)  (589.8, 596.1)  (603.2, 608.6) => -0.156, 4.92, 5.63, 5.27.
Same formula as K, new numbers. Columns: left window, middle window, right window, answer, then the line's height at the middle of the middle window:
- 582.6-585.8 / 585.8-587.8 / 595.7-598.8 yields 0.121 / 5.15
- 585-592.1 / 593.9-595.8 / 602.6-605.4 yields -0.078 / 4.89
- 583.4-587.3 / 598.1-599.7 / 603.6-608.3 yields 0.054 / 5.2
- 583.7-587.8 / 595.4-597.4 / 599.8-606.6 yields 0.105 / 5.19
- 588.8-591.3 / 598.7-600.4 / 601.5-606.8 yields -0.019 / 5.03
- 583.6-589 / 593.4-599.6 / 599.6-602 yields -0.012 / 5.01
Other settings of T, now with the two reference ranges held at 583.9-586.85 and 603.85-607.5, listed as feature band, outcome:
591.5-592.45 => 0.07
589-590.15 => 0.28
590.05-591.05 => 0.10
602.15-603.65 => -0.09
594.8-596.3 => 0.04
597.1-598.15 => 0.03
